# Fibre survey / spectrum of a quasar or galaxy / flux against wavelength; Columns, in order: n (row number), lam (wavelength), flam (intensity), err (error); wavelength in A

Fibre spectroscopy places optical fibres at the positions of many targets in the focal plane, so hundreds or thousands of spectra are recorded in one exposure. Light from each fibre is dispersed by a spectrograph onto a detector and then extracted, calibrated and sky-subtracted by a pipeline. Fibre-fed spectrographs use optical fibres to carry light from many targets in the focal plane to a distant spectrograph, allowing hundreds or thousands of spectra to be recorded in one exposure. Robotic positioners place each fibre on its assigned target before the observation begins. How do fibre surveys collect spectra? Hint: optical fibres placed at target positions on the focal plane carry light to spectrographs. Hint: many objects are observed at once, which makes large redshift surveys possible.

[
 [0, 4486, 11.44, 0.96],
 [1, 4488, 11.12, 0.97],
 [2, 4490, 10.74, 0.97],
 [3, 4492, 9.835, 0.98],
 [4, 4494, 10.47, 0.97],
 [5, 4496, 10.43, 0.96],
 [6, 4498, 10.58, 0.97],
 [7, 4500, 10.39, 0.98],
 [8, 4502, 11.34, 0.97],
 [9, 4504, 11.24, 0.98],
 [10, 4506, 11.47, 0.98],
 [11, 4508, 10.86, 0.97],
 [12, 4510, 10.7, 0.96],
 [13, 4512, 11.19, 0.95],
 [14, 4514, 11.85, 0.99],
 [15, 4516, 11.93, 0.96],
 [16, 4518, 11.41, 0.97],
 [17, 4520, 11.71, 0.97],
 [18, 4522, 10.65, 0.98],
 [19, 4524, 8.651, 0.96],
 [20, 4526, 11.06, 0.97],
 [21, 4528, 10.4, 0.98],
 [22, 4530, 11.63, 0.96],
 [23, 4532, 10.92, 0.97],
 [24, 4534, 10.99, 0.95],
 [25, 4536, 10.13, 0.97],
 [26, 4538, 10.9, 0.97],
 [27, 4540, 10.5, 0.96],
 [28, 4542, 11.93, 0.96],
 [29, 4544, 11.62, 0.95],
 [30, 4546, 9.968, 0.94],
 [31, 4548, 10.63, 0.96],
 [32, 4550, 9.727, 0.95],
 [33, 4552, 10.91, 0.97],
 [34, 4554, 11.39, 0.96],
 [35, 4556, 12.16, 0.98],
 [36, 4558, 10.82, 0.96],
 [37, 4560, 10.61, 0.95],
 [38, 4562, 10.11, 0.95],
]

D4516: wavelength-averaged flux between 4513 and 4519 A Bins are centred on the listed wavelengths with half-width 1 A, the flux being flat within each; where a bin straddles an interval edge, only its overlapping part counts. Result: 11.7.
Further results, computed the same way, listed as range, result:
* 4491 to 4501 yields 10.3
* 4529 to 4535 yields 11.2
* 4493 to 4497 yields 10.4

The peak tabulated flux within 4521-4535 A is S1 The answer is 11.63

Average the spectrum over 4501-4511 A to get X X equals 11.1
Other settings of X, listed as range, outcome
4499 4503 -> 10.9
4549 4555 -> 10.7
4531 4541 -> 10.7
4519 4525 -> 10.3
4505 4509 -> 11.2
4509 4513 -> 10.9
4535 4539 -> 10.5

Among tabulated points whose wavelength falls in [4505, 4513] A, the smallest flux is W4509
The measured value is 10.7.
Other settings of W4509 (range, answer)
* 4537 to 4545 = 10.5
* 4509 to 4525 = 8.651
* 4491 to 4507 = 9.835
